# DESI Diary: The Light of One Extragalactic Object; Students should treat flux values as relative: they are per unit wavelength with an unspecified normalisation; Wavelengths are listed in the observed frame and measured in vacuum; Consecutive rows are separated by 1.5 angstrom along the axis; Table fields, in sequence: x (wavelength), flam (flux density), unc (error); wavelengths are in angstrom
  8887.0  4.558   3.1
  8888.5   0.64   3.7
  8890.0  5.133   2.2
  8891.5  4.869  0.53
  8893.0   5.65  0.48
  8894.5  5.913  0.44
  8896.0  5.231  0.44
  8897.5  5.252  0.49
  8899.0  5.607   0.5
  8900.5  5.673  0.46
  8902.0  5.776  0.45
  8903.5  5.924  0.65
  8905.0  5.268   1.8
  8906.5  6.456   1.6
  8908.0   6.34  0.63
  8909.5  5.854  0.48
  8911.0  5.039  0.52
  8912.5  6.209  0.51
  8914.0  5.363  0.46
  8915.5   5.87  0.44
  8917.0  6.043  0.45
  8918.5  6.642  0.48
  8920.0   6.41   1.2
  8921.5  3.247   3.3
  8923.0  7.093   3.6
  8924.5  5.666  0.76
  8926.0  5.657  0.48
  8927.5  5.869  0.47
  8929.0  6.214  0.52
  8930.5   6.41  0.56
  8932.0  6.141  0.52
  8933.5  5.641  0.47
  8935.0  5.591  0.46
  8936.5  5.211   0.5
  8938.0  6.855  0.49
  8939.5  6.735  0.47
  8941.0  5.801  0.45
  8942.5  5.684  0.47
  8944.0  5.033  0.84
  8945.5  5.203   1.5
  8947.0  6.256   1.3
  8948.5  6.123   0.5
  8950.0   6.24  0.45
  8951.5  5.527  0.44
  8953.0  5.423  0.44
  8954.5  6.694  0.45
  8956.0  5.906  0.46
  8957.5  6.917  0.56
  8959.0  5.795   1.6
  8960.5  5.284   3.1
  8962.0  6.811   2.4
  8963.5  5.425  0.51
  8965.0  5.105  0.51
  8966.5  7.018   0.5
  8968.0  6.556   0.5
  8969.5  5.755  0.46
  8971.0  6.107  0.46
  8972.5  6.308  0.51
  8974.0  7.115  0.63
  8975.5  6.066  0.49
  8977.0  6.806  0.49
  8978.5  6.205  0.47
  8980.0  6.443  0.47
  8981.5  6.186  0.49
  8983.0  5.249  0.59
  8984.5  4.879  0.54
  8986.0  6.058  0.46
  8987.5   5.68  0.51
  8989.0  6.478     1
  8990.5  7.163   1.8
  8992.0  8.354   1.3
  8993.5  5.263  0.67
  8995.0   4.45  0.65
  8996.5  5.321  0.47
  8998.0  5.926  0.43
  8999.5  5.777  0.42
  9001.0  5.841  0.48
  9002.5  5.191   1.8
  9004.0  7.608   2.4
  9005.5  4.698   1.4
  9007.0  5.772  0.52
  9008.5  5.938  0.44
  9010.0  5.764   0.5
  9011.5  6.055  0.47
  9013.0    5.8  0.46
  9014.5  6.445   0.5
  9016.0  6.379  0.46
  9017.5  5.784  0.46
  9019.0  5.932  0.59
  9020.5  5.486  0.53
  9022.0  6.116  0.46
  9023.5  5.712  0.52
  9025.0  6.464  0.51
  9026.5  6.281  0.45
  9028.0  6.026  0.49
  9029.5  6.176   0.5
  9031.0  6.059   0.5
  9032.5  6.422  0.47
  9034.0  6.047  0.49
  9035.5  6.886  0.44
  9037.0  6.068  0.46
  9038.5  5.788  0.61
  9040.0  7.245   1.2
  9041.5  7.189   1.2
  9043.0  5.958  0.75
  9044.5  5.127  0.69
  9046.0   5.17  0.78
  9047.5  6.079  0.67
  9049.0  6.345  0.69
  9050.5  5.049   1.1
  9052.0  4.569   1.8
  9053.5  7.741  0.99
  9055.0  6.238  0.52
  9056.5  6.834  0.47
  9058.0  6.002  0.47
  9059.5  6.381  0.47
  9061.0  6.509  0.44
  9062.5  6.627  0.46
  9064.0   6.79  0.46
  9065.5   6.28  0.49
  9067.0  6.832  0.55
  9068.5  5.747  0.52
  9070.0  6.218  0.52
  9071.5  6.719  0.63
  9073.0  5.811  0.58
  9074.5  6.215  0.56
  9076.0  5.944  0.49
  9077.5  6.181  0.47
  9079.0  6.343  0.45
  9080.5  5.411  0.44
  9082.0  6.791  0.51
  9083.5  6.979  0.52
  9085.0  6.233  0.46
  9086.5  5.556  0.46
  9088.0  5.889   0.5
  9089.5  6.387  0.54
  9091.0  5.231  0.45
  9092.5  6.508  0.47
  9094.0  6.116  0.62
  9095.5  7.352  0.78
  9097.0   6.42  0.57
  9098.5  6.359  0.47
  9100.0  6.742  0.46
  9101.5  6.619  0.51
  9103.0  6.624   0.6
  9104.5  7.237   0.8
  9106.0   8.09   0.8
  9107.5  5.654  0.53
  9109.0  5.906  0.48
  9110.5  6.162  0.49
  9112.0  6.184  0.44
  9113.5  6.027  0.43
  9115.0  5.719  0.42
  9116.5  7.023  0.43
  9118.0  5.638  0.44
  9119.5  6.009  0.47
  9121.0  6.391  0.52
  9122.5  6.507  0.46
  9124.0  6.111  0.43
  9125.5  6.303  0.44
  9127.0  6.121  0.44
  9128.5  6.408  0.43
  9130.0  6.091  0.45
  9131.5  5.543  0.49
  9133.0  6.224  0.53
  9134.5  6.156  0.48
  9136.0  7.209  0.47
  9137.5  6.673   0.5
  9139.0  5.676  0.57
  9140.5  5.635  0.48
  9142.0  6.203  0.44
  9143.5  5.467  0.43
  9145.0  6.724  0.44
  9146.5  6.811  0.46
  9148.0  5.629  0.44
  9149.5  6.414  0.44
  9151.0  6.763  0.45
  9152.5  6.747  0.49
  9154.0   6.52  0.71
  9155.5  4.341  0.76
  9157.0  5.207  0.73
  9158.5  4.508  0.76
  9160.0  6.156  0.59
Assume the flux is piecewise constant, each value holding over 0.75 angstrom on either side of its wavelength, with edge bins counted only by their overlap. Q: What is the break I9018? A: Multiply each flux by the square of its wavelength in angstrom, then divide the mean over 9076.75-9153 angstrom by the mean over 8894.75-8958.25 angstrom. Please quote 1.12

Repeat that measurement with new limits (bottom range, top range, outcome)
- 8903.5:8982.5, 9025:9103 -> 1.07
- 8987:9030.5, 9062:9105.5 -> 1.08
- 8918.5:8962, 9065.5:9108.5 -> 1.11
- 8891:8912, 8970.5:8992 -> 1.13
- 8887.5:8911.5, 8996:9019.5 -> 1.14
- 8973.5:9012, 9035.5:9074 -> 1.05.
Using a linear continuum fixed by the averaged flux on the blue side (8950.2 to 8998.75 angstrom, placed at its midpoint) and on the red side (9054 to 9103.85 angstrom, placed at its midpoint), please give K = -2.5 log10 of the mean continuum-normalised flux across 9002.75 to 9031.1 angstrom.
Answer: 0.03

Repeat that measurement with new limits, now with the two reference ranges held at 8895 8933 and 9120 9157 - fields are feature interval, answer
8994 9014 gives 0.046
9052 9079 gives -0.054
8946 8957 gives -0.028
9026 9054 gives -0.016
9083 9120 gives -0.040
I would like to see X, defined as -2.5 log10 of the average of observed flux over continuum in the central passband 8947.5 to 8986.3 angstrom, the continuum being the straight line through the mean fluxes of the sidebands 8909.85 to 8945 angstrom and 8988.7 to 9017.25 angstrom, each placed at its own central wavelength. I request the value -0.03 mag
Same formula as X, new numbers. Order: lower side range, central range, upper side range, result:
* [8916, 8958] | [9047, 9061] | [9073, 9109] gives 0.018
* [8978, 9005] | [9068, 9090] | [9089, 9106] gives 0.054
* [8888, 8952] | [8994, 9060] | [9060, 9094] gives 0.011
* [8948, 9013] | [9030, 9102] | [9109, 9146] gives -0.024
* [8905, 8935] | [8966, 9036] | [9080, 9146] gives -0.006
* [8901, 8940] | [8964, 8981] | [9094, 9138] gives -0.048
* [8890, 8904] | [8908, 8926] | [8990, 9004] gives -0.034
